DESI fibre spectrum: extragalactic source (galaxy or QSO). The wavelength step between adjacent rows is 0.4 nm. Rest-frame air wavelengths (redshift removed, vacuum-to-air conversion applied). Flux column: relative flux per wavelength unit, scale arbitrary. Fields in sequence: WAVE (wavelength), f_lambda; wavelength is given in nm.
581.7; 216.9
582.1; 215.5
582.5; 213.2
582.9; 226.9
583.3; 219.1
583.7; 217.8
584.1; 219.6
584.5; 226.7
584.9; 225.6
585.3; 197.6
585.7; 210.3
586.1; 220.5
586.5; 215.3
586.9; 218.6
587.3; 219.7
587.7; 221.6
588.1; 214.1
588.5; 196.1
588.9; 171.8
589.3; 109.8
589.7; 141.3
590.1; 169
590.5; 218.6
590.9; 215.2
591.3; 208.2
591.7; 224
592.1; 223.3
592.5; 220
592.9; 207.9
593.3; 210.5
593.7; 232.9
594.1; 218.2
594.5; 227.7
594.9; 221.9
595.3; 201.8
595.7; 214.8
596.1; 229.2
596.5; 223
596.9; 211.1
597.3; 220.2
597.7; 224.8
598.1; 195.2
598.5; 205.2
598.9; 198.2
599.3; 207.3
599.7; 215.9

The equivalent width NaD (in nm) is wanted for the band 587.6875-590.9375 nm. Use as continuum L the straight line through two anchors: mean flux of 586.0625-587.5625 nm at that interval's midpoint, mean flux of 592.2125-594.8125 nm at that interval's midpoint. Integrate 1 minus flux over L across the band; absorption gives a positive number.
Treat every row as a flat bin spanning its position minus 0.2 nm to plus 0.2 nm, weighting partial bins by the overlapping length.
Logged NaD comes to 0.57 nm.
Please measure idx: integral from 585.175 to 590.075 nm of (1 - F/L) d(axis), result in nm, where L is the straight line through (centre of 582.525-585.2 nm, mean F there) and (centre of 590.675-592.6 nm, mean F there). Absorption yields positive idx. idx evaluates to 0.578 nm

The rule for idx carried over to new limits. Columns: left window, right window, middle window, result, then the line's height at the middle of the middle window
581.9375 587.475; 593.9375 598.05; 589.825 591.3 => 0.13 nm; 218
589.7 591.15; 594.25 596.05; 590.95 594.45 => -0.23 nm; 205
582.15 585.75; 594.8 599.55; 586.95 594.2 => 0.46 nm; 215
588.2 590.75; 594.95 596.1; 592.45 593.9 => -0.15 nm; 197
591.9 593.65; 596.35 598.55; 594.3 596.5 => -0.05 nm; 215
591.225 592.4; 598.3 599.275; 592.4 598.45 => -0.17 nm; 211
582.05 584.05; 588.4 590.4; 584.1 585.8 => -0.13 nm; 201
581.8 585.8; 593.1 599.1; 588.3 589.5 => 0.32 nm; 217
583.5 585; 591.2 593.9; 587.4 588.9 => 0.10 nm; 220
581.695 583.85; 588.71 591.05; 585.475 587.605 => -0.27 nm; 193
